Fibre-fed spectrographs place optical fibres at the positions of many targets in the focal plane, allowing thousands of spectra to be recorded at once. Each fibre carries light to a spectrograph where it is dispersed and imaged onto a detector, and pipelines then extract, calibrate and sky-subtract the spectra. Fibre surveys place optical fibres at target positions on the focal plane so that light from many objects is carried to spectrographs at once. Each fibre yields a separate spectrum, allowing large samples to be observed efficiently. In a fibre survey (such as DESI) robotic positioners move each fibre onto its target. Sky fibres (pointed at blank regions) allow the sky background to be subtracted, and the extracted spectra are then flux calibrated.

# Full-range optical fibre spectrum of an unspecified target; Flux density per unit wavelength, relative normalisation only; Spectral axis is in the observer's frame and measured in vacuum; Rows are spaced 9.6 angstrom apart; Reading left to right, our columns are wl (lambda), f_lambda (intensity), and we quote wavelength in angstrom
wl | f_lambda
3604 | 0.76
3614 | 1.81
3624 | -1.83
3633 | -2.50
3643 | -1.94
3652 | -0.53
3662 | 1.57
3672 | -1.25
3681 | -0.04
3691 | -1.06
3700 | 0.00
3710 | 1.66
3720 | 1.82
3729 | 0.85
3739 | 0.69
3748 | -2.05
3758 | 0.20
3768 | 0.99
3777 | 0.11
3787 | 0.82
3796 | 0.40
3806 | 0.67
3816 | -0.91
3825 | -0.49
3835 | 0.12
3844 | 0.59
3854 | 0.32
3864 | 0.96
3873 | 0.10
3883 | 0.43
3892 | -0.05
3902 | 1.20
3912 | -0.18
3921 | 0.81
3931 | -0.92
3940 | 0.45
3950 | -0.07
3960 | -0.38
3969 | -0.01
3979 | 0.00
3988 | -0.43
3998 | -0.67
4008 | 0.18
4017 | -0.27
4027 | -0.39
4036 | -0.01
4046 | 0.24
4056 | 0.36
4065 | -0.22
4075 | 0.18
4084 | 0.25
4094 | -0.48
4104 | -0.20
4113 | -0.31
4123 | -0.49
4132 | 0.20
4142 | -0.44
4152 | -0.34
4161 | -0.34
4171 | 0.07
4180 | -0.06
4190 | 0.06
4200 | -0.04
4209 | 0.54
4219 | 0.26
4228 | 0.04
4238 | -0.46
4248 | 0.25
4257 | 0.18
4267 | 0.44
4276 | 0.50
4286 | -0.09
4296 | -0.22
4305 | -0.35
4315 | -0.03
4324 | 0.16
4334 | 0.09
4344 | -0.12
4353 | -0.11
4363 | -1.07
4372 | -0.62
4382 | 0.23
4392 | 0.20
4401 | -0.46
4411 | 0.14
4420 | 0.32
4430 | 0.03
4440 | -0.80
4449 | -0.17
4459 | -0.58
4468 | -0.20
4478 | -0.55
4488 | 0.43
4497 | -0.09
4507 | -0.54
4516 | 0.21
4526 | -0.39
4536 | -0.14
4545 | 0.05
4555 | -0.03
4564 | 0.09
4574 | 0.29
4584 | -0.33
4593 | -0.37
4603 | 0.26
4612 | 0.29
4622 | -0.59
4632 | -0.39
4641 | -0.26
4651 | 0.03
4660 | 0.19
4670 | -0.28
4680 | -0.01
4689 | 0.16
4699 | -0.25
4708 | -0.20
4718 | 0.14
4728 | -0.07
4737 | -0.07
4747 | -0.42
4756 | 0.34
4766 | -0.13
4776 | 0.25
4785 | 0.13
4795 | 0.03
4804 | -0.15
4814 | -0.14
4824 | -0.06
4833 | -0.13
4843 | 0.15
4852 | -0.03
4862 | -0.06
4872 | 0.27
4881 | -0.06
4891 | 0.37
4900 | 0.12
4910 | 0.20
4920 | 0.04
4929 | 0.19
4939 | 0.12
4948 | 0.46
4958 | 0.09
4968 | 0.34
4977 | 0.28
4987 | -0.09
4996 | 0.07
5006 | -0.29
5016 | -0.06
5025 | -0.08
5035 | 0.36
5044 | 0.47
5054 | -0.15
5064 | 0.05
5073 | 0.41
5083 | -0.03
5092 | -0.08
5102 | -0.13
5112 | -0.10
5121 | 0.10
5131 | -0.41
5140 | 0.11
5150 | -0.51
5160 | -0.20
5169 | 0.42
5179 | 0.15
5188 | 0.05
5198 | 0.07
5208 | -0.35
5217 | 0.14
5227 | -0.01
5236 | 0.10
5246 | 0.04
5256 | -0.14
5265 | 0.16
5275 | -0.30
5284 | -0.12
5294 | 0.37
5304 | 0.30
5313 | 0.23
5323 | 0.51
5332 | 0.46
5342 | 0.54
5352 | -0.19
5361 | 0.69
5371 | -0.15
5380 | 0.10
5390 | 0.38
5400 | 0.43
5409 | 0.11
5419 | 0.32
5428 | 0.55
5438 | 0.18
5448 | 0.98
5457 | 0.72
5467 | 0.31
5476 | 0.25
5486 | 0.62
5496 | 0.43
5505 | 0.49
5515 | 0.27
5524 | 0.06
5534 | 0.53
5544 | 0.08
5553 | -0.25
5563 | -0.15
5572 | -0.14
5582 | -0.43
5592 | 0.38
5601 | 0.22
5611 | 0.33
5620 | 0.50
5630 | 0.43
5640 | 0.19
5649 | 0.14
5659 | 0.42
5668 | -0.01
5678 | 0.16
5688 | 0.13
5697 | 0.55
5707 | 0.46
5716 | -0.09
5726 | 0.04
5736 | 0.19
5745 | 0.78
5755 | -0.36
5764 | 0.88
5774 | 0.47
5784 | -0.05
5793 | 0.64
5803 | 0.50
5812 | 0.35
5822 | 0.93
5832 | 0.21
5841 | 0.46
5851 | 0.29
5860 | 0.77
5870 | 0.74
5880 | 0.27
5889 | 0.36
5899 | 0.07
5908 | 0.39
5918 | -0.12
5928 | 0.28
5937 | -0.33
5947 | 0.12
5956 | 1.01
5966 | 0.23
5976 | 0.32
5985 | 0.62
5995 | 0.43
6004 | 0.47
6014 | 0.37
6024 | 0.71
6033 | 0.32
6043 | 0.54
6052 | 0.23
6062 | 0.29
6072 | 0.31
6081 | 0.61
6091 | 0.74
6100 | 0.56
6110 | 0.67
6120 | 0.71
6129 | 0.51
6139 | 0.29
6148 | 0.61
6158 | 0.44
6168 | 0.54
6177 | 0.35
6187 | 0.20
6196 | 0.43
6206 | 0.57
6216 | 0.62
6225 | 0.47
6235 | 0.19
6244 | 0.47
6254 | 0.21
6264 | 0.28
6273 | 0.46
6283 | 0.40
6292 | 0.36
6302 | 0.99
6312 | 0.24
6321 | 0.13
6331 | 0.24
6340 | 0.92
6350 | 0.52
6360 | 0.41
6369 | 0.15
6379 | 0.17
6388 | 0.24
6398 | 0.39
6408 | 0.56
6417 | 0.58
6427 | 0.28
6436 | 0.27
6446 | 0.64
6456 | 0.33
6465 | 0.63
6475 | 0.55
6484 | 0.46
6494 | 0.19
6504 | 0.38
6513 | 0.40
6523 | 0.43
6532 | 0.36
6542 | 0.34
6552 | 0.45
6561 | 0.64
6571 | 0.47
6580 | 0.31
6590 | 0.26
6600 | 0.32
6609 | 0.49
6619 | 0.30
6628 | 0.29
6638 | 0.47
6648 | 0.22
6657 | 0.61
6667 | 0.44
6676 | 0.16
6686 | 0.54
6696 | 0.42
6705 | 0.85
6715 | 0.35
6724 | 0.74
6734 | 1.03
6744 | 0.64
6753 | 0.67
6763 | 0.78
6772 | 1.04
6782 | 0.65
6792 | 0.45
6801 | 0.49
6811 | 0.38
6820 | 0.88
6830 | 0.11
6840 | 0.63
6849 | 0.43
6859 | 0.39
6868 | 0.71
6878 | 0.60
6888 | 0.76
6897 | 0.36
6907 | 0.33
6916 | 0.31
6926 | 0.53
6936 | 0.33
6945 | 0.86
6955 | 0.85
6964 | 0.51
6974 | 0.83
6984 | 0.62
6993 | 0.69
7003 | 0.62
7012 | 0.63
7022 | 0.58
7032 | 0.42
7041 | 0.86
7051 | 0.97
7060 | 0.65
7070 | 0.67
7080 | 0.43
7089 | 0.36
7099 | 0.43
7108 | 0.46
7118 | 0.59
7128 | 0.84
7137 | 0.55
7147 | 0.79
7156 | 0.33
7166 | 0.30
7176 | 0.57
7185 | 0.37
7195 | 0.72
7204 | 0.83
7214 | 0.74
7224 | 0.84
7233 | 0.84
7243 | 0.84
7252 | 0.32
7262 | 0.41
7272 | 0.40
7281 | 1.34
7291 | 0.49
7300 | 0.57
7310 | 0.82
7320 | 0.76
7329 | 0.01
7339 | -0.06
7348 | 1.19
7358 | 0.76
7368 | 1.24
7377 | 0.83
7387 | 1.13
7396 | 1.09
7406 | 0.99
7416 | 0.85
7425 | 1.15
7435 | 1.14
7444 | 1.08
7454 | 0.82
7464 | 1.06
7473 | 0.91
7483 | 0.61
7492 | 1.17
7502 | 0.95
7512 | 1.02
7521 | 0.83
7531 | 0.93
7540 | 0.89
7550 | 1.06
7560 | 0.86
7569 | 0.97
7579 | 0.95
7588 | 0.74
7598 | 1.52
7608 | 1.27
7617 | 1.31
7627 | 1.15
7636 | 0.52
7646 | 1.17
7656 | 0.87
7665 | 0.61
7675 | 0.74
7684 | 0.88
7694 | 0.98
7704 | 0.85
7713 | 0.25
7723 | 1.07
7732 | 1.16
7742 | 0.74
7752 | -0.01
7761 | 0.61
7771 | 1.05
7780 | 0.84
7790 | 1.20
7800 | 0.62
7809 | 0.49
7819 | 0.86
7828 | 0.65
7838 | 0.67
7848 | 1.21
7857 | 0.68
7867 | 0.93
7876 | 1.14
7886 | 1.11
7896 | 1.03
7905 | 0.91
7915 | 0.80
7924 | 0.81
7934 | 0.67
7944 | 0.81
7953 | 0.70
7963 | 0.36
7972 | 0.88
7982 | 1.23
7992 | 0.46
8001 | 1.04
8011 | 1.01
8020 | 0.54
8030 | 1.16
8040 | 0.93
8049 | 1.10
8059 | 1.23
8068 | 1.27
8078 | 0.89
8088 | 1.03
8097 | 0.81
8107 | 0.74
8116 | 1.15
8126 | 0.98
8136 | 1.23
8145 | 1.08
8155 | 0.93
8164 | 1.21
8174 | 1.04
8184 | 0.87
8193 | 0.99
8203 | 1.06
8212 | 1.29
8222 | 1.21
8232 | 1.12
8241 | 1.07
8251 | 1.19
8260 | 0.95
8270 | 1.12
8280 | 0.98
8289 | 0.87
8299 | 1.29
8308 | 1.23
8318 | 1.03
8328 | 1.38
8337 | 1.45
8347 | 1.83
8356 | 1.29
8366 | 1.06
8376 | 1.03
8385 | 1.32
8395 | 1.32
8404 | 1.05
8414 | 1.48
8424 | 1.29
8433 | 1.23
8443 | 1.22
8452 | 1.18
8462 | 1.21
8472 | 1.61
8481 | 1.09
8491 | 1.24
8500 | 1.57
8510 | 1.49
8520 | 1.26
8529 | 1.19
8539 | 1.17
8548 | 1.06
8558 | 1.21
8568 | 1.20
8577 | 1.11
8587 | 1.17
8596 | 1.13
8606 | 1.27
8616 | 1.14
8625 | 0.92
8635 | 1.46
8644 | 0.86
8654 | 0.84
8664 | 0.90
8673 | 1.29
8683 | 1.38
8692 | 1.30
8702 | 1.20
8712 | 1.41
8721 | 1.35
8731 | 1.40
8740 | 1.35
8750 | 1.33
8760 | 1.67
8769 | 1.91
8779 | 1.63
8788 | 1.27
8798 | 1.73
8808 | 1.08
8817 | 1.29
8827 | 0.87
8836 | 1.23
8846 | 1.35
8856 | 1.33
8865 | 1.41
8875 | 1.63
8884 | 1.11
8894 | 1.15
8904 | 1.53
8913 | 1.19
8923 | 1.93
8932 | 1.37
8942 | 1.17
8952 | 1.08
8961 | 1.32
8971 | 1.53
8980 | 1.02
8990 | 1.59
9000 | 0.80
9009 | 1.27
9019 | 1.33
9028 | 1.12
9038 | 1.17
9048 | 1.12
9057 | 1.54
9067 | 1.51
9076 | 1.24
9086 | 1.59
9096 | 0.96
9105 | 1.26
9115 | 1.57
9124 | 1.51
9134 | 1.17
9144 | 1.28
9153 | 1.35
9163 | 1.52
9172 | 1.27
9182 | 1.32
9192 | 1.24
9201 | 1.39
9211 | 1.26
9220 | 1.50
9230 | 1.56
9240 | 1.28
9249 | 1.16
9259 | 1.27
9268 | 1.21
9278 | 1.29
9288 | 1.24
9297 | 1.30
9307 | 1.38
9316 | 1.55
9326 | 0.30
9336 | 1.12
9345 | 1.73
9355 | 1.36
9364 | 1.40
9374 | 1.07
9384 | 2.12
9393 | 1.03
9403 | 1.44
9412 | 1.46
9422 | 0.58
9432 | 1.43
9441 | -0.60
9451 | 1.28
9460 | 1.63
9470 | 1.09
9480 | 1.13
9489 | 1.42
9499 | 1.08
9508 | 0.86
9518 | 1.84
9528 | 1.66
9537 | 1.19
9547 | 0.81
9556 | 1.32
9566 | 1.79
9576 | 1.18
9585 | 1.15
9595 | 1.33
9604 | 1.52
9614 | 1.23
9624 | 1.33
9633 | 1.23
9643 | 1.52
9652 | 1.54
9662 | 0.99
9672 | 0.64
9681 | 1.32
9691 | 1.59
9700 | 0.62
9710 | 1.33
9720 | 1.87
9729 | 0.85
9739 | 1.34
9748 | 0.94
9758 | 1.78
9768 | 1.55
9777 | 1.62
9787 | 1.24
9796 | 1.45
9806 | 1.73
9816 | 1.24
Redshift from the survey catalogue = 0.85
